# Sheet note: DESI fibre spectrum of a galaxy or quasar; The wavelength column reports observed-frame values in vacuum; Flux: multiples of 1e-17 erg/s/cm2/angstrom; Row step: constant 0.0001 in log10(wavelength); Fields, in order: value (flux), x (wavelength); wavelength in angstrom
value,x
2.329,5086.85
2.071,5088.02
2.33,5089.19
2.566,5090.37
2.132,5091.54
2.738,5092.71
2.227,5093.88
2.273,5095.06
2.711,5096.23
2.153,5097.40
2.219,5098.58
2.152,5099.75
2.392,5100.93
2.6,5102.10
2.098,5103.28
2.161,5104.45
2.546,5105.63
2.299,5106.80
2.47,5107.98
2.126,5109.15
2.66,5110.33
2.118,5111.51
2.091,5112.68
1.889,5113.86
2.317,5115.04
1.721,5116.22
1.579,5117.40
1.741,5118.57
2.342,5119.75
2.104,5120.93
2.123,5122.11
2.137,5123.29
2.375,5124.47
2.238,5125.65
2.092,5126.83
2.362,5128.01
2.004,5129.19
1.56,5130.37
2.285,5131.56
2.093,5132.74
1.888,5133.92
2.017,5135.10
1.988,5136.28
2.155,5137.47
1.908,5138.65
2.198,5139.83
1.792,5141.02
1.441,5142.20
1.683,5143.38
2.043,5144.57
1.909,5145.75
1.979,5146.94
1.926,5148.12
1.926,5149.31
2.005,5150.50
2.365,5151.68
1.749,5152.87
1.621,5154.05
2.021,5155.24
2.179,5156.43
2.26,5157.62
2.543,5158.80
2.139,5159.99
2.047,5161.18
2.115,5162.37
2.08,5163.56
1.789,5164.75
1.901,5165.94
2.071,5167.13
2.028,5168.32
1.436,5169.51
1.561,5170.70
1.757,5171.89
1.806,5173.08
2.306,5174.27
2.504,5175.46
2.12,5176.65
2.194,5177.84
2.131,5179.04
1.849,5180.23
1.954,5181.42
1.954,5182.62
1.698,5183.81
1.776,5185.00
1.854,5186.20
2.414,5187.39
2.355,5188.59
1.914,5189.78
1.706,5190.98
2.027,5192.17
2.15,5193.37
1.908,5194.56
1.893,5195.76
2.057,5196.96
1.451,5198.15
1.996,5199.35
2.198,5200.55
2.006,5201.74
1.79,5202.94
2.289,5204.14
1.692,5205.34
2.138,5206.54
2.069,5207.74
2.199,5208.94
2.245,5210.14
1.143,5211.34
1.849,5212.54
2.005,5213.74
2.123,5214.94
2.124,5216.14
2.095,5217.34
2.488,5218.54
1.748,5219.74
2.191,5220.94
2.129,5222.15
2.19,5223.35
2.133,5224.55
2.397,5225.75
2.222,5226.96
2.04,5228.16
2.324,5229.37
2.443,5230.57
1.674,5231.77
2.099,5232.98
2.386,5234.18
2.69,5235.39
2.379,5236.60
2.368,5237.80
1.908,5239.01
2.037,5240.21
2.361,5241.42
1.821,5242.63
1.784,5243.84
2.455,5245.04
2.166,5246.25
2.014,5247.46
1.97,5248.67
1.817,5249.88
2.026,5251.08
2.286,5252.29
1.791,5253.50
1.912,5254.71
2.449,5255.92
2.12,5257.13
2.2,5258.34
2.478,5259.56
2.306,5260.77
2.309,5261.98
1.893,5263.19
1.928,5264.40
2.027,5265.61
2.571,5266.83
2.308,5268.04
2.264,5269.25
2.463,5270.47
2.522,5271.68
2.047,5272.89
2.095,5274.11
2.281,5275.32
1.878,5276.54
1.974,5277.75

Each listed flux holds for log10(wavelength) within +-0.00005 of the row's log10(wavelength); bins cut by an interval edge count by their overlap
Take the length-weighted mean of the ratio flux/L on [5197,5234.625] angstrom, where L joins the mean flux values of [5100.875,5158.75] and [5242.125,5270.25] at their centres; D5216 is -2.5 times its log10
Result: 0.03 mag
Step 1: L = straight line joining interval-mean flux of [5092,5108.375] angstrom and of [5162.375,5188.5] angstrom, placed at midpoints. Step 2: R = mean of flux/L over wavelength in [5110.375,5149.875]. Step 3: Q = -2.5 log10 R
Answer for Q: 0.10 mag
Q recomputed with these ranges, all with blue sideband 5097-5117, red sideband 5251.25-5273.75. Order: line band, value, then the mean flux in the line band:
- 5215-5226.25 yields 0.026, 2.16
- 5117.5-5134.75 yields 0.074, 2.08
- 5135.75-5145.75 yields 0.171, 1.9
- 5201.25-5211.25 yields 0.109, 2.01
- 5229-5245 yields 0.015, 2.18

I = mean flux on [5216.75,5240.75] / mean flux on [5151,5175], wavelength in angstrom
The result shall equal 1.1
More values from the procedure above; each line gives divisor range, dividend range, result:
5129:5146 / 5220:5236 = 1.15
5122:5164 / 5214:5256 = 1.05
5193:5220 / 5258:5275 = 1.13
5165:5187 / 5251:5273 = 1.14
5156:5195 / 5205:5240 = 1.05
